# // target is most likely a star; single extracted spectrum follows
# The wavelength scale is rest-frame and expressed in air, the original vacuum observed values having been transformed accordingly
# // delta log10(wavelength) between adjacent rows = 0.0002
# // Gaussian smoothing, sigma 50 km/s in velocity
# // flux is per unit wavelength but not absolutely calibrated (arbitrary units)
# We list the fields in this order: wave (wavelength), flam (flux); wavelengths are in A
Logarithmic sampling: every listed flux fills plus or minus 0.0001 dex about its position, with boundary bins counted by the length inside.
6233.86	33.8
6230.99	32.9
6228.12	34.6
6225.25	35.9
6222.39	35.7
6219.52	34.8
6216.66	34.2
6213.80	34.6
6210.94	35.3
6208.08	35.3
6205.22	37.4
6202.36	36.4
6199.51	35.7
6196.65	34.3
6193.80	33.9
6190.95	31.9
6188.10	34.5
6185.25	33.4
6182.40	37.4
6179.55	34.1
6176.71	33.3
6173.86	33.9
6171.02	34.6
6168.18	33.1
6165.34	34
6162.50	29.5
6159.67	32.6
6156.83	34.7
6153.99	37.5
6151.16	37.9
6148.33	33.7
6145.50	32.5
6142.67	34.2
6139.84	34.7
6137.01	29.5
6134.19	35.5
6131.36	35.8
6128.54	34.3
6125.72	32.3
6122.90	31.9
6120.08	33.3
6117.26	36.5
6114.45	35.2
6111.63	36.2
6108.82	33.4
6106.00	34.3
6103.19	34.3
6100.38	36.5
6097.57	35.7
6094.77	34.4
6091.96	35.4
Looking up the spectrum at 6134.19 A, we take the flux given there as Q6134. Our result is 35.5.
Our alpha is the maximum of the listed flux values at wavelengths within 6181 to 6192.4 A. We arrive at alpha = 37.4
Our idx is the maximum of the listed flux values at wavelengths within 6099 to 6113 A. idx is 36.5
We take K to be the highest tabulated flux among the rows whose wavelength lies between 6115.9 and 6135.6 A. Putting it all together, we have 36.5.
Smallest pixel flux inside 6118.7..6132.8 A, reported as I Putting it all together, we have 31.9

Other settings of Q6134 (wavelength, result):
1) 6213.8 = 34.6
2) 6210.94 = 35.3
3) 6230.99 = 32.9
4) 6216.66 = 34.2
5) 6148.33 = 33.7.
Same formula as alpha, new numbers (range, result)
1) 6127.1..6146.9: 35.8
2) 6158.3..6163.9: 32.6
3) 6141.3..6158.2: 37.9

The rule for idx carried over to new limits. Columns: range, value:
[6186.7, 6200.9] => 35.7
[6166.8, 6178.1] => 34.6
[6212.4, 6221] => 34.8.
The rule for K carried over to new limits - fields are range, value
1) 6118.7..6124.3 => 33.3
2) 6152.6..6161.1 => 37.5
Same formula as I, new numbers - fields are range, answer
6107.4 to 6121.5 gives 33.3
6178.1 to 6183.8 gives 34.1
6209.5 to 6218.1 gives 34.2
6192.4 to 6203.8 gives 33.9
